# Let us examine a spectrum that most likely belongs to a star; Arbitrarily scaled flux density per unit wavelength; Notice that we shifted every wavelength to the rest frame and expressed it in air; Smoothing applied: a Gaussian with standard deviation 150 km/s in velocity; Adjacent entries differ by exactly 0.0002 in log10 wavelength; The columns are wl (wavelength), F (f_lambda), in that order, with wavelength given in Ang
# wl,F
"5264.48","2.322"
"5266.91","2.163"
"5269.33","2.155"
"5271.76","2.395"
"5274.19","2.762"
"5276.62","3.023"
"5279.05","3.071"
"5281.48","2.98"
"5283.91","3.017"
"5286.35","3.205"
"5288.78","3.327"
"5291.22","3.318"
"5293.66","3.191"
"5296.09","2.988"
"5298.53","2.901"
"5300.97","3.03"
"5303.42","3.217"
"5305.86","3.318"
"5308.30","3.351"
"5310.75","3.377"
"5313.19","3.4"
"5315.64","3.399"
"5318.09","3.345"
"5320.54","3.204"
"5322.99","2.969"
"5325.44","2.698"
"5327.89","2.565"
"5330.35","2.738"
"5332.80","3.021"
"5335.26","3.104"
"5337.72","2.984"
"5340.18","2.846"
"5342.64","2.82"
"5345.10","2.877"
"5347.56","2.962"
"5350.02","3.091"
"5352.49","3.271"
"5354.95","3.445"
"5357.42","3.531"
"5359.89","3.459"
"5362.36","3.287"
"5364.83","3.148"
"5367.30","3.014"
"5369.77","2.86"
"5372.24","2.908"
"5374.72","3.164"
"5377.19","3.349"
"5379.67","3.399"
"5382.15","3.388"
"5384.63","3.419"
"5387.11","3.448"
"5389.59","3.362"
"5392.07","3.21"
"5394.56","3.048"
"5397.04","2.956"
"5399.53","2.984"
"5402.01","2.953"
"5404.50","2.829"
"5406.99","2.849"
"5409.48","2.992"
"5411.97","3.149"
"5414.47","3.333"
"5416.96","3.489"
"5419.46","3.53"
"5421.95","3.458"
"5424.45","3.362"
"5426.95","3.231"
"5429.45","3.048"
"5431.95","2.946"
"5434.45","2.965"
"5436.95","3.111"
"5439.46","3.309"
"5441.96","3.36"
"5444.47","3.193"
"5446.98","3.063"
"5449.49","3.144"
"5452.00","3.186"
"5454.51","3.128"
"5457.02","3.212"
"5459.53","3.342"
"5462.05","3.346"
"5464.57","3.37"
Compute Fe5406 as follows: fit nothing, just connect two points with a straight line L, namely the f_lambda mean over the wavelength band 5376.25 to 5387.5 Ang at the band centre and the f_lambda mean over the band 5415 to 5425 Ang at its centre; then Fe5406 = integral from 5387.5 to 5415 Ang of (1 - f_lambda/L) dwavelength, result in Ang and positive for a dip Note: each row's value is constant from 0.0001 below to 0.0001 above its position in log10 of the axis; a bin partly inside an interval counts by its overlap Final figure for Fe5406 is 2.9 Ang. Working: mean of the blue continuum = 3.4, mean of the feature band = 3.07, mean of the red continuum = 3.46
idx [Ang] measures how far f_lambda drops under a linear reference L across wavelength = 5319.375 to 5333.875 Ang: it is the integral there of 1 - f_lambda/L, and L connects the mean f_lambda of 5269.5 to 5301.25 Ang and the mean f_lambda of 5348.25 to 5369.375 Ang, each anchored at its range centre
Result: 1.3 Ang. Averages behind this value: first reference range 2.99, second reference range 3.26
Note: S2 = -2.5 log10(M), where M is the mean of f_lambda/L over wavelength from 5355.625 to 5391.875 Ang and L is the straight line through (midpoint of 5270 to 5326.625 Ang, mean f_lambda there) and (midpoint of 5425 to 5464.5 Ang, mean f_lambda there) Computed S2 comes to -0.04 mag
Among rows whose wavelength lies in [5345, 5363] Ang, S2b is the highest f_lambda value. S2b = 3.531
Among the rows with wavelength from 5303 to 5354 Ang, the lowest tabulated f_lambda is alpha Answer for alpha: 2.565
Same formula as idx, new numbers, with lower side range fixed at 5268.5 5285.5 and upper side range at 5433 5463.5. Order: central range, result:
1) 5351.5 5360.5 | -1.4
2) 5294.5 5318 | -3.0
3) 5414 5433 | -1.0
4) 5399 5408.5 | 0.6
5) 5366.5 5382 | -0.6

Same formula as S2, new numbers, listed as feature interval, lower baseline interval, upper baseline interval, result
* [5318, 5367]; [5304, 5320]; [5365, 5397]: 0.08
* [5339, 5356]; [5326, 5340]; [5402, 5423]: -0.04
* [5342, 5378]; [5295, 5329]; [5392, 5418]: -0.02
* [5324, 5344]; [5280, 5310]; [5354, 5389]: 0.13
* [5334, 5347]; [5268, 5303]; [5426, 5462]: 0.04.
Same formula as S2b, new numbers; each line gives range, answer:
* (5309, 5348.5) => 3.4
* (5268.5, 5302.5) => 3.327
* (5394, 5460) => 3.53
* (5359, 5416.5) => 3.459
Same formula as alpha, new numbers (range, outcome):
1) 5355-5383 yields 2.86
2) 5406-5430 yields 2.849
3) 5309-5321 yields 3.204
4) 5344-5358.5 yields 2.877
